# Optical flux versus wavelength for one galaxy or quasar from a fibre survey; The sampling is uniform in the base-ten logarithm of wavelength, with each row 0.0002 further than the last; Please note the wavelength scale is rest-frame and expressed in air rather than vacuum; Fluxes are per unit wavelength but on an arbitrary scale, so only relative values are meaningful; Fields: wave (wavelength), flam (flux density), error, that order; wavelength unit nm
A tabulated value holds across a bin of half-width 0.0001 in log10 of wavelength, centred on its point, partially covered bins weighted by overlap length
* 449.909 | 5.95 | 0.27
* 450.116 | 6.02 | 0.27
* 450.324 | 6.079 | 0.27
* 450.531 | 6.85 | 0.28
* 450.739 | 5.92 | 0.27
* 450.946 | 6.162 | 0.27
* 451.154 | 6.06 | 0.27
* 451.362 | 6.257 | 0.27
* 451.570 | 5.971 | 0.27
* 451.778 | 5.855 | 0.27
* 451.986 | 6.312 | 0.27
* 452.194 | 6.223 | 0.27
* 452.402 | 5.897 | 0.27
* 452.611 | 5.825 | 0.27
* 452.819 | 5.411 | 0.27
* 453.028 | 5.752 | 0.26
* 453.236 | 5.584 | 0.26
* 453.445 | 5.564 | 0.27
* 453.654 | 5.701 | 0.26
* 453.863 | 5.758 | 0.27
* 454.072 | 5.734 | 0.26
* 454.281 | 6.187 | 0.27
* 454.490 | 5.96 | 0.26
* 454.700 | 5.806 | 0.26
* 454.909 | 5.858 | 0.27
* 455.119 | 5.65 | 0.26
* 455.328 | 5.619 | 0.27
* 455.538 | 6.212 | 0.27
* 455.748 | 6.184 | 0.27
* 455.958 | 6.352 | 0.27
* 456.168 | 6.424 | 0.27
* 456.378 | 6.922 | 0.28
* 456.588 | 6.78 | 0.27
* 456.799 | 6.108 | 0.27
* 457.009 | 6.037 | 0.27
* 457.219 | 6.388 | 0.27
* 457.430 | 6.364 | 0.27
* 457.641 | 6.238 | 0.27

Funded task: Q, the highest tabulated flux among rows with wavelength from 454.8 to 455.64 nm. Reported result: 6.212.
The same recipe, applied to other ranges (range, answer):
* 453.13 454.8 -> 6.187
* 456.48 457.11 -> 6.78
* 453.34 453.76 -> 5.701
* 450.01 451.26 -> 6.85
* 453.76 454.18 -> 5.758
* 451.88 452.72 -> 6.312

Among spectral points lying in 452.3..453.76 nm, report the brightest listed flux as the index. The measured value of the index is 5.897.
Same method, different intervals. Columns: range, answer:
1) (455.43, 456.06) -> 6.352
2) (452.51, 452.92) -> 5.825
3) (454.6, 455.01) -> 5.858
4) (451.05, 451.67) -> 6.257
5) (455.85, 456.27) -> 6.424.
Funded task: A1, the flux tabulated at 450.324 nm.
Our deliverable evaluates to 6.079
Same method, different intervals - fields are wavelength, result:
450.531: 6.85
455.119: 5.65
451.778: 5.855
